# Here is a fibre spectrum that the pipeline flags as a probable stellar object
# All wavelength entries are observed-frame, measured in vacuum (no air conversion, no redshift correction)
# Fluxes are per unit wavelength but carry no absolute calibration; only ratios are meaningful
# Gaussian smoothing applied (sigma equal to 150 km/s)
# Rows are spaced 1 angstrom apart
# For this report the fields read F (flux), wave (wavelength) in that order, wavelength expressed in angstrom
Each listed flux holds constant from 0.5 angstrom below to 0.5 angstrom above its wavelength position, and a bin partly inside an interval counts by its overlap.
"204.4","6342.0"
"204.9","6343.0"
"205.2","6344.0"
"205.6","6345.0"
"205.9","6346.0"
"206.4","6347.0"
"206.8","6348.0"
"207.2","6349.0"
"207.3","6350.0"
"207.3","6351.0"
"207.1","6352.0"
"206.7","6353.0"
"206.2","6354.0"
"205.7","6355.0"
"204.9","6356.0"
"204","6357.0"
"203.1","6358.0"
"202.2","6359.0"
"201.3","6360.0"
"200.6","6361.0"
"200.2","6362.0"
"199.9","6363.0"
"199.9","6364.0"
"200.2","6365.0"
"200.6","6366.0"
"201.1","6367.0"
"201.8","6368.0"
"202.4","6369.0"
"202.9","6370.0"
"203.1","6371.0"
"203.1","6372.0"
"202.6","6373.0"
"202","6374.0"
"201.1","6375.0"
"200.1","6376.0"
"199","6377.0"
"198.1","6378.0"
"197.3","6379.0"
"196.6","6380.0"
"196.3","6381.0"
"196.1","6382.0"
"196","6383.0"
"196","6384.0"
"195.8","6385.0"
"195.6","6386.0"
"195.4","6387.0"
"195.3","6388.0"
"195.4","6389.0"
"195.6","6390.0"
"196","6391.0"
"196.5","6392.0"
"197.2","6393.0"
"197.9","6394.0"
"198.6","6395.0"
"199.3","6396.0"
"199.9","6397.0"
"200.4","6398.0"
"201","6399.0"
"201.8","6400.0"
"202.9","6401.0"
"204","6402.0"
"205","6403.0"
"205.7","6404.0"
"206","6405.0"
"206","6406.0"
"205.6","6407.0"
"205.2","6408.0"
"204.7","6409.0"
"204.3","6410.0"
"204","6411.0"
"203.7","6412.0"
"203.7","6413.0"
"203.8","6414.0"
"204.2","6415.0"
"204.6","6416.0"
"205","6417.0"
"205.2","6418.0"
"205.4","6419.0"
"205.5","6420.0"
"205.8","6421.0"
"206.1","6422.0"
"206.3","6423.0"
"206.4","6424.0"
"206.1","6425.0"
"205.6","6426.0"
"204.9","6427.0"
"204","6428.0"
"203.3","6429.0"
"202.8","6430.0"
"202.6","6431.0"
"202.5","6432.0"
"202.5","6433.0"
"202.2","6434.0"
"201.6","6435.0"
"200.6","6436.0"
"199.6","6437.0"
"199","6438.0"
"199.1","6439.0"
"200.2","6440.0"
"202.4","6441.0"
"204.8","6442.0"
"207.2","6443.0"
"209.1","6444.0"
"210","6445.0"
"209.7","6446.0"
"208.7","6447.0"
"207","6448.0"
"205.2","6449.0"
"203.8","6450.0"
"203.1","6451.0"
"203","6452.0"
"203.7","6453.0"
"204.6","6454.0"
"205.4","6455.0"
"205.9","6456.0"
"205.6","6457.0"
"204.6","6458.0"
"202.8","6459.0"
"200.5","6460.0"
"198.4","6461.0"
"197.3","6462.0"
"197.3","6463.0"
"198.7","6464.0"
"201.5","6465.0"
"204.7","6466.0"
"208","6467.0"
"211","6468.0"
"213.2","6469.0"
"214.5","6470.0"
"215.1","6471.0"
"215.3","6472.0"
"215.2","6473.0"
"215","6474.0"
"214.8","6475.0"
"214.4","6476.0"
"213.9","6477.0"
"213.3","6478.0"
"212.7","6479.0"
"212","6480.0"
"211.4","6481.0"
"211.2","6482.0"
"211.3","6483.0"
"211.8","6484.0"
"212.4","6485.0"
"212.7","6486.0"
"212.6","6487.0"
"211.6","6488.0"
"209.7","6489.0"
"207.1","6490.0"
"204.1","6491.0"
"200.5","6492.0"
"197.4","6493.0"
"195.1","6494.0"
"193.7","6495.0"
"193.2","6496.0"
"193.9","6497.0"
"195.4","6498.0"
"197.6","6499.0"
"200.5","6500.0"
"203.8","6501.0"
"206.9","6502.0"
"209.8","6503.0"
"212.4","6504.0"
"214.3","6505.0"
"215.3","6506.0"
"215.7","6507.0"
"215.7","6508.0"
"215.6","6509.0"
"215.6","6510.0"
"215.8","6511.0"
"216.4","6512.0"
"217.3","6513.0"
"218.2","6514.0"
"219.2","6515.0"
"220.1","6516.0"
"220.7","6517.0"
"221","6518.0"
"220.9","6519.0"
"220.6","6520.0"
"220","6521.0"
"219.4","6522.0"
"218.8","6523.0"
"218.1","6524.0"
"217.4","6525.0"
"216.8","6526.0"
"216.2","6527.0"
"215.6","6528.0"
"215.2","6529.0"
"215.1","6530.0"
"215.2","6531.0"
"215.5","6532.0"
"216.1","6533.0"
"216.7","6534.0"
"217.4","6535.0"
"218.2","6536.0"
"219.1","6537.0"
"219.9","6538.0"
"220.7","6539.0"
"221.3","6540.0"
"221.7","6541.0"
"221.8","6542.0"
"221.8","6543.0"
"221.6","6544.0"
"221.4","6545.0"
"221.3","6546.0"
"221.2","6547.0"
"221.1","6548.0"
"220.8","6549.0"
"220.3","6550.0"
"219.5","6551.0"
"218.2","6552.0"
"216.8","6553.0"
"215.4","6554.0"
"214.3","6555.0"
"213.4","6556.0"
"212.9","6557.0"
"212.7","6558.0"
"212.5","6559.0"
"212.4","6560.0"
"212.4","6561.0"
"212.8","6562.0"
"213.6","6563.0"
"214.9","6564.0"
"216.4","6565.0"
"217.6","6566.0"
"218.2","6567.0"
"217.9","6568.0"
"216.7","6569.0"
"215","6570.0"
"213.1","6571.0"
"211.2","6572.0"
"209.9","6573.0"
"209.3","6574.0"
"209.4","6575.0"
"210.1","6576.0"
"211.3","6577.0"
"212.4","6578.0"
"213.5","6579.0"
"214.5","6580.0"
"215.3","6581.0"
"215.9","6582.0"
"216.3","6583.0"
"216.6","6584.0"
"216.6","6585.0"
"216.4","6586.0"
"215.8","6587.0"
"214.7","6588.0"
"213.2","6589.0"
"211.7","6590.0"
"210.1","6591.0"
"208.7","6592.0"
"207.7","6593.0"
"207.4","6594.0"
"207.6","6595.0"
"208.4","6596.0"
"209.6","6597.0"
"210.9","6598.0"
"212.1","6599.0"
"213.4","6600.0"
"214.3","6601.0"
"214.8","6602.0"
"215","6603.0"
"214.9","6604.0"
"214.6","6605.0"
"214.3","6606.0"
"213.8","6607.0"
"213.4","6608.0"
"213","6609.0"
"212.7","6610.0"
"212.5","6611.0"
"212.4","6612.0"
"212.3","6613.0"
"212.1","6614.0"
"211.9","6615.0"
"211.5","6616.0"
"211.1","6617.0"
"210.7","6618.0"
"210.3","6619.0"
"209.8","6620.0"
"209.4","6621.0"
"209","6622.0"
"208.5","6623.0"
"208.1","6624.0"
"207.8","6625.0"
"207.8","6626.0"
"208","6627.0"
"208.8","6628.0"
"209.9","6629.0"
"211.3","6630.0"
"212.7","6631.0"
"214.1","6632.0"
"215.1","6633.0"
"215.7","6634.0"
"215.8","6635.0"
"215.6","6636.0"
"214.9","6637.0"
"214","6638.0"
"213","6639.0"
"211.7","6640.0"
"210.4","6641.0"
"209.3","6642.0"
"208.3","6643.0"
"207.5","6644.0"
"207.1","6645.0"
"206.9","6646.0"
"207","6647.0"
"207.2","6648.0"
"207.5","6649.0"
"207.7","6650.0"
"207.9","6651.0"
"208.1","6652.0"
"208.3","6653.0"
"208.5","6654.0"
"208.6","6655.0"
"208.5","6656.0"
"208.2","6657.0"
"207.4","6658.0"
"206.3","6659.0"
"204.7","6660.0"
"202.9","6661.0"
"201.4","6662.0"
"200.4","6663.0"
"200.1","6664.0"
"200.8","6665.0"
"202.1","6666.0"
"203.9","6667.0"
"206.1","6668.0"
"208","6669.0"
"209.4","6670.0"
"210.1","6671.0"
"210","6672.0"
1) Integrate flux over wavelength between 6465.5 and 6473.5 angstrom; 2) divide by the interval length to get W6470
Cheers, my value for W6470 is 212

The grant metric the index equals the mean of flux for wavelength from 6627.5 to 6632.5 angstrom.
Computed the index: 211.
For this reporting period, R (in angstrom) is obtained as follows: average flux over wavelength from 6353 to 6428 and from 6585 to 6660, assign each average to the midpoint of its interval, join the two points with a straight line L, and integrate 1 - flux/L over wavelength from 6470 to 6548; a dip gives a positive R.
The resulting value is -2.7 angstrom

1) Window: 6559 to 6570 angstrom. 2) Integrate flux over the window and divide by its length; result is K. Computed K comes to 215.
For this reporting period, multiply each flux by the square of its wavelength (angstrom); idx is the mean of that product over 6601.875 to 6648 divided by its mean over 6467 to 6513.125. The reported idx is 1.1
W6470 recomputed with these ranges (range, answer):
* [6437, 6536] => 210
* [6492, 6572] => 215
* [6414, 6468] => 204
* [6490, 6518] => 209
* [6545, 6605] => 214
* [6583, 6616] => 213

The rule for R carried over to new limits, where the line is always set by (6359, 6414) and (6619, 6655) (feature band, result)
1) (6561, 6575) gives -0.5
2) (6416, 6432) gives -0.2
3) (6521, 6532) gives -0.6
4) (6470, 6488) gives -0.8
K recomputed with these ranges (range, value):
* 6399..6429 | 205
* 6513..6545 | 219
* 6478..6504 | 205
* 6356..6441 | 202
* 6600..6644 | 212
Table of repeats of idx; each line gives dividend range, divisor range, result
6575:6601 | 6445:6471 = 1.08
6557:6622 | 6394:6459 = 1.10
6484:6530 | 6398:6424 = 1.06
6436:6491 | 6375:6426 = 1.05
